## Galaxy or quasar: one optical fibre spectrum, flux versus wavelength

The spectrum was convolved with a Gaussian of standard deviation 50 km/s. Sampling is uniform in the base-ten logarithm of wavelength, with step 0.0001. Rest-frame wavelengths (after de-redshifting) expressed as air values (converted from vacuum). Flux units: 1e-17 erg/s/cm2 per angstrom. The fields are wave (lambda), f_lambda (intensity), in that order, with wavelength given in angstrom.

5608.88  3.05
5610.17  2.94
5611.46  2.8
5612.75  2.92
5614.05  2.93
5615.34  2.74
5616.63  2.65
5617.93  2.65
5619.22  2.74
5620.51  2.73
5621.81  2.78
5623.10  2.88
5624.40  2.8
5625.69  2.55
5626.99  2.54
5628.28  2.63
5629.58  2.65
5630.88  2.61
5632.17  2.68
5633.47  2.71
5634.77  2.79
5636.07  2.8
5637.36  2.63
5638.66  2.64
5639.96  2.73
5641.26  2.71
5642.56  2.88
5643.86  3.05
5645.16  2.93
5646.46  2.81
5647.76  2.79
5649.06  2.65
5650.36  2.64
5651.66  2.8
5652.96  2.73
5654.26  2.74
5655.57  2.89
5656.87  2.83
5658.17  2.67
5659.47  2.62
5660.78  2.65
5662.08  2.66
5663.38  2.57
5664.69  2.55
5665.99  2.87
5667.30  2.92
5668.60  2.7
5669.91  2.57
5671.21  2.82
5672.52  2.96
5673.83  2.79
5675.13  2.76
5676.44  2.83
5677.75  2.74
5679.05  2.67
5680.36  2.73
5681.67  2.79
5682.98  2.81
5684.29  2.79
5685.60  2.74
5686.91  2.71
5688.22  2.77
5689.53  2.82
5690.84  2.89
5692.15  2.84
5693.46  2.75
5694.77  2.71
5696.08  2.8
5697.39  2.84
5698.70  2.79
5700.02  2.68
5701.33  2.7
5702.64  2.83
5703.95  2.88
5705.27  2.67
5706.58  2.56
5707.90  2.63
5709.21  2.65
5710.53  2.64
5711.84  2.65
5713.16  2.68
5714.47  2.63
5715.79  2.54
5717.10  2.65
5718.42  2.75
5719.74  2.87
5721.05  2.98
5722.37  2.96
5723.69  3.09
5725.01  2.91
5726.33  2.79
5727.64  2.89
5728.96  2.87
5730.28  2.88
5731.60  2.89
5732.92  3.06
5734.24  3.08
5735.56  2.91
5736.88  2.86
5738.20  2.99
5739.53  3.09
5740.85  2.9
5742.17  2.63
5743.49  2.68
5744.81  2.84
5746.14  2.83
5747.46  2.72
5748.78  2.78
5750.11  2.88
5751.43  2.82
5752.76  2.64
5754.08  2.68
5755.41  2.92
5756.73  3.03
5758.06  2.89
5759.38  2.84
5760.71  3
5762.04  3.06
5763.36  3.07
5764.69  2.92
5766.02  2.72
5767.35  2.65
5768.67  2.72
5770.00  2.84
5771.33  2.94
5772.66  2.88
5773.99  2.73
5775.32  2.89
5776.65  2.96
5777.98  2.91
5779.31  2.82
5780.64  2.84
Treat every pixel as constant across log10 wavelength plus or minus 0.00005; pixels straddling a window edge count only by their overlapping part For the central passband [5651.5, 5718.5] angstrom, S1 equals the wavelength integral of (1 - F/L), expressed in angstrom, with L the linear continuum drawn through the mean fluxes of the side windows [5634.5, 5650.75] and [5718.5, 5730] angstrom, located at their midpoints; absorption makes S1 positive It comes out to 2.6 angstrom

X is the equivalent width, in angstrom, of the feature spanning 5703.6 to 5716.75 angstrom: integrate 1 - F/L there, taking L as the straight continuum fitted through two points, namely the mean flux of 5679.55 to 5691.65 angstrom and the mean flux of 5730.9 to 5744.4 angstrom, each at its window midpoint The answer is 0.9 angstrom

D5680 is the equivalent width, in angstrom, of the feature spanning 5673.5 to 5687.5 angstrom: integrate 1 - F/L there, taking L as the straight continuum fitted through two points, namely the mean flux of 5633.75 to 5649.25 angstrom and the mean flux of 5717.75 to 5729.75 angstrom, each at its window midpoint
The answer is 0.4 angstrom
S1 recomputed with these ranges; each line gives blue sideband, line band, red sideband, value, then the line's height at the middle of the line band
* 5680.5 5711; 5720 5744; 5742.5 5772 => -0.97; 2.8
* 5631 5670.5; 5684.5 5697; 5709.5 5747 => 0.03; 2.79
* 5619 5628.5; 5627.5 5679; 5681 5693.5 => 0.10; 2.75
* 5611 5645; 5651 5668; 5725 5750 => 0.30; 2.78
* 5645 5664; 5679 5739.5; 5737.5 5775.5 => -0.18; 2.79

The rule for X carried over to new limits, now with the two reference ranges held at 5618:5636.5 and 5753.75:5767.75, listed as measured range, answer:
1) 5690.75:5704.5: 0.09 angstrom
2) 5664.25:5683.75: 0.01 angstrom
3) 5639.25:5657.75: -0.42 angstrom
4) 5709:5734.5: 0.17 angstrom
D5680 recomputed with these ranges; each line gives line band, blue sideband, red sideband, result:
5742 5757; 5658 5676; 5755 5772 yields 0.4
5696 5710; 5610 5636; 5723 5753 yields 0.5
